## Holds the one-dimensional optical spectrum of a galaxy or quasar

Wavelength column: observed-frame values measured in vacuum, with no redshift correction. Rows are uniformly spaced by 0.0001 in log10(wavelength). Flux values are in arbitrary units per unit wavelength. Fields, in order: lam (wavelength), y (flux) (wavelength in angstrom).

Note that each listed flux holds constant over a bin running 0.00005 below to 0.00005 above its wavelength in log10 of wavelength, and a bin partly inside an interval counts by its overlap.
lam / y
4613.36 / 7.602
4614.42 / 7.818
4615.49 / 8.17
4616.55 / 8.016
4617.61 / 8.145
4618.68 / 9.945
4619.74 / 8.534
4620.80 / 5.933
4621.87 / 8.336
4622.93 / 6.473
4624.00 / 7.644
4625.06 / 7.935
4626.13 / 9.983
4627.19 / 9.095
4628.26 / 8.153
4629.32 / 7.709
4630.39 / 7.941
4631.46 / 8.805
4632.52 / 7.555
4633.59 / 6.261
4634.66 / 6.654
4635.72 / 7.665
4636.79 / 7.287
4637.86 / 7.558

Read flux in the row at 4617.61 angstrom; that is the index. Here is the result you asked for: 8.145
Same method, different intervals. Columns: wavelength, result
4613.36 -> 7.602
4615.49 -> 8.17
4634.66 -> 6.654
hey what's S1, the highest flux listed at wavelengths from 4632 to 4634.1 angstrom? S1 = 7.555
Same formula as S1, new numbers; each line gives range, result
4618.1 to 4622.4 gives 9.945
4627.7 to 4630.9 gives 8.153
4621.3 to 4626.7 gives 9.983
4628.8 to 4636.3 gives 8.805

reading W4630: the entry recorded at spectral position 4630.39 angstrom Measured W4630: 7.941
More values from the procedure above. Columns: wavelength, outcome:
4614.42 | 7.818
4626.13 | 9.983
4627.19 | 9.095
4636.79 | 7.287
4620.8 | 5.933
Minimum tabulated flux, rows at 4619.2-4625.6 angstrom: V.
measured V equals 5.933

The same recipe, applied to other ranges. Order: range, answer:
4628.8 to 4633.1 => 7.555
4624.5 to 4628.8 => 7.935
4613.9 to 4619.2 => 7.818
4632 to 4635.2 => 6.261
